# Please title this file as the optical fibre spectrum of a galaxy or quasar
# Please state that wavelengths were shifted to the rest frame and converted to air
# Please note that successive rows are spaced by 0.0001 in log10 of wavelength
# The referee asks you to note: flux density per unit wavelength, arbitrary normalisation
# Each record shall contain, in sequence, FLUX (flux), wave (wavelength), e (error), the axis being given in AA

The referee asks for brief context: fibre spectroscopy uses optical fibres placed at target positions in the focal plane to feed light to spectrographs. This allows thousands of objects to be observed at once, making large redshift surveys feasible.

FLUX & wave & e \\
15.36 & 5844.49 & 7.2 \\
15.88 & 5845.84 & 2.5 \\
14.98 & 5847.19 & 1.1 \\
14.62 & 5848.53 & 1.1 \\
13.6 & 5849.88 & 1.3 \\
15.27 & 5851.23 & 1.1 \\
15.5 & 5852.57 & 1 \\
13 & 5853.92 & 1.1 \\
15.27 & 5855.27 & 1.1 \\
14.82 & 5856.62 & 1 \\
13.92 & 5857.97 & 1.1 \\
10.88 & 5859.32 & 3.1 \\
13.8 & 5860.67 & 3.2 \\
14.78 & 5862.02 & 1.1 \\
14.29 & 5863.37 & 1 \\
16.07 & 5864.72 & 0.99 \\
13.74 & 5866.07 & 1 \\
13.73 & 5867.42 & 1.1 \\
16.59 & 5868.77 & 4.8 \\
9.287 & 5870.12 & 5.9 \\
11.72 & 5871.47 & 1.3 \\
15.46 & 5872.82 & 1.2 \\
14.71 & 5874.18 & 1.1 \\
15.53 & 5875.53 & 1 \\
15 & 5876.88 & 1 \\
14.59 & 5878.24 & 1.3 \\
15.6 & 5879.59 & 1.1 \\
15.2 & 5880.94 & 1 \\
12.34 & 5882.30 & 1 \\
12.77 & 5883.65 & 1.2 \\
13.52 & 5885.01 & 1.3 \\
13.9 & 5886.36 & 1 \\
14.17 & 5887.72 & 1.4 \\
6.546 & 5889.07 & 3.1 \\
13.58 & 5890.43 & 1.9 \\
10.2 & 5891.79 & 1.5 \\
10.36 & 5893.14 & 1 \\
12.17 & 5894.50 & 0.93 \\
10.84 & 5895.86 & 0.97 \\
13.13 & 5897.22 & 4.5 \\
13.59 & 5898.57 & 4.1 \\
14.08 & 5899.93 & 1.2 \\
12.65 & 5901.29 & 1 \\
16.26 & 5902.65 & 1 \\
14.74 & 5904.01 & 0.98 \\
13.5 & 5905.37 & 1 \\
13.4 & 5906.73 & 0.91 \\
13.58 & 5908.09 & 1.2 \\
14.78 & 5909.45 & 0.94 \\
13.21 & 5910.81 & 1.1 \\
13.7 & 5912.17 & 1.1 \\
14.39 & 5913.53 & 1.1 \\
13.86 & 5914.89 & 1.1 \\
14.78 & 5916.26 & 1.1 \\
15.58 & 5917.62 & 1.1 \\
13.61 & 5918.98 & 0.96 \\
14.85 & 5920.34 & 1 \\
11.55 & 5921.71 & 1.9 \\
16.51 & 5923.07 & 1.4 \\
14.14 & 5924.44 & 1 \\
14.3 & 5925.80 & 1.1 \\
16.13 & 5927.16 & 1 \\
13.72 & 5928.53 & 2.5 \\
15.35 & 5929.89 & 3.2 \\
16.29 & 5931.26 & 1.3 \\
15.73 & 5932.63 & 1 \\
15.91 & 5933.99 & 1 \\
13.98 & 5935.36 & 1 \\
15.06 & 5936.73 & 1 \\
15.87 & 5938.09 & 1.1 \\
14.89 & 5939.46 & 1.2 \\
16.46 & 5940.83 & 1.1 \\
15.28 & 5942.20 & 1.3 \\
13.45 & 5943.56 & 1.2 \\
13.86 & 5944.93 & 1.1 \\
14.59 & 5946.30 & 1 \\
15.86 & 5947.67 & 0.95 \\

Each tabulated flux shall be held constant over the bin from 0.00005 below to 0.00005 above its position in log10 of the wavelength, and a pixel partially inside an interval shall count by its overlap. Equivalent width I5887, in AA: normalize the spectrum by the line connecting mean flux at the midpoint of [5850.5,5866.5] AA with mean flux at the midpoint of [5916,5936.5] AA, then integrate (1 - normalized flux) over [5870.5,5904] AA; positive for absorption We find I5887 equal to 2.94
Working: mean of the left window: 14.3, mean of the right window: 14.8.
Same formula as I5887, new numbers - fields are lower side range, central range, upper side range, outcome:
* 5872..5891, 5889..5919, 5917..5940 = 2.2 AA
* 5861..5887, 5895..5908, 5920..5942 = 0.9 AA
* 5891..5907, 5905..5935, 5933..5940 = -0.7 AA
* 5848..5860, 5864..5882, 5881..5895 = -1.9 AA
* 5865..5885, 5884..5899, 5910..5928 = 2.3 AA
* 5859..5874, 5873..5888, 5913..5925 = -0.5 AA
